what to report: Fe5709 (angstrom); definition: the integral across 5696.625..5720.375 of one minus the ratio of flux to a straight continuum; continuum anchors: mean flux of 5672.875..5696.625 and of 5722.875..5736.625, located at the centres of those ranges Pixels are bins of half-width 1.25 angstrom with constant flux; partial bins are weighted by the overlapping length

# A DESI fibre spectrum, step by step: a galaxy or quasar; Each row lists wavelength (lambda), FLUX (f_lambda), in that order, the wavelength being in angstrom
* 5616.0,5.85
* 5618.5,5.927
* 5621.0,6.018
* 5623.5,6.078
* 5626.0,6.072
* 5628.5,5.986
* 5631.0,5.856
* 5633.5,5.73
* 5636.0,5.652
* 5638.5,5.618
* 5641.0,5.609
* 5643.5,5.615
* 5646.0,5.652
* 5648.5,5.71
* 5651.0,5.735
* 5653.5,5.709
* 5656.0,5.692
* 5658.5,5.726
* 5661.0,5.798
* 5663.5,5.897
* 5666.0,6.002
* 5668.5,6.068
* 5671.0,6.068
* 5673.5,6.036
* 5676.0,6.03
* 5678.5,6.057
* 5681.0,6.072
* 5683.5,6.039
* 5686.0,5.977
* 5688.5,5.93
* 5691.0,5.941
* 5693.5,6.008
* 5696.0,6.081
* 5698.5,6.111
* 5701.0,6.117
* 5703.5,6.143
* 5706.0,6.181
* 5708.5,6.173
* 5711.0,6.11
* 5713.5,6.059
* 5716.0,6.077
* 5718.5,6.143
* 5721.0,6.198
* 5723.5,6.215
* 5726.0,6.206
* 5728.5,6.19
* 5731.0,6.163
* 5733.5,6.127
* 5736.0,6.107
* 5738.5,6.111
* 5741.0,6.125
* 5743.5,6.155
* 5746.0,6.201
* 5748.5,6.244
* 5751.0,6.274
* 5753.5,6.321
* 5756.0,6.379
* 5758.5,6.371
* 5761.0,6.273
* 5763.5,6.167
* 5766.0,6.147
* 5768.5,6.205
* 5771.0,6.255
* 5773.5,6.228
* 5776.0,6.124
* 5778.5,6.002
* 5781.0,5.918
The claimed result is -0.1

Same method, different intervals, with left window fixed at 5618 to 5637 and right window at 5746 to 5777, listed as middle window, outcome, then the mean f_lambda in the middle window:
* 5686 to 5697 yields 0.2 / 5.99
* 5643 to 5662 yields 0.9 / 5.71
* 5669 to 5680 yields 0.0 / 6.05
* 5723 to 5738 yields 0.0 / 6.16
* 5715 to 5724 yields 0.0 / 6.16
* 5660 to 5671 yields 0.1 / 5.96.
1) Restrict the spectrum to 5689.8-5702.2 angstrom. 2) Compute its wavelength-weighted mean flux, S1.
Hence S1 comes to 6.05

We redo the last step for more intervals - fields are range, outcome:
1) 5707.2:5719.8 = 6.11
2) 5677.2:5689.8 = 6.01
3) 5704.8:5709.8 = 6.18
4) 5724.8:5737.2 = 6.16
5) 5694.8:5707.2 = 6.13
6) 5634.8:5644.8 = 5.62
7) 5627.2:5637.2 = 5.81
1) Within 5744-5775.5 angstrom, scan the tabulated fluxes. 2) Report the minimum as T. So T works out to 6.147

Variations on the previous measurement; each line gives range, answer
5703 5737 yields 6.059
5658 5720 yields 5.726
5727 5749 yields 6.107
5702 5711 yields 6.11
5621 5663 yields 5.609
